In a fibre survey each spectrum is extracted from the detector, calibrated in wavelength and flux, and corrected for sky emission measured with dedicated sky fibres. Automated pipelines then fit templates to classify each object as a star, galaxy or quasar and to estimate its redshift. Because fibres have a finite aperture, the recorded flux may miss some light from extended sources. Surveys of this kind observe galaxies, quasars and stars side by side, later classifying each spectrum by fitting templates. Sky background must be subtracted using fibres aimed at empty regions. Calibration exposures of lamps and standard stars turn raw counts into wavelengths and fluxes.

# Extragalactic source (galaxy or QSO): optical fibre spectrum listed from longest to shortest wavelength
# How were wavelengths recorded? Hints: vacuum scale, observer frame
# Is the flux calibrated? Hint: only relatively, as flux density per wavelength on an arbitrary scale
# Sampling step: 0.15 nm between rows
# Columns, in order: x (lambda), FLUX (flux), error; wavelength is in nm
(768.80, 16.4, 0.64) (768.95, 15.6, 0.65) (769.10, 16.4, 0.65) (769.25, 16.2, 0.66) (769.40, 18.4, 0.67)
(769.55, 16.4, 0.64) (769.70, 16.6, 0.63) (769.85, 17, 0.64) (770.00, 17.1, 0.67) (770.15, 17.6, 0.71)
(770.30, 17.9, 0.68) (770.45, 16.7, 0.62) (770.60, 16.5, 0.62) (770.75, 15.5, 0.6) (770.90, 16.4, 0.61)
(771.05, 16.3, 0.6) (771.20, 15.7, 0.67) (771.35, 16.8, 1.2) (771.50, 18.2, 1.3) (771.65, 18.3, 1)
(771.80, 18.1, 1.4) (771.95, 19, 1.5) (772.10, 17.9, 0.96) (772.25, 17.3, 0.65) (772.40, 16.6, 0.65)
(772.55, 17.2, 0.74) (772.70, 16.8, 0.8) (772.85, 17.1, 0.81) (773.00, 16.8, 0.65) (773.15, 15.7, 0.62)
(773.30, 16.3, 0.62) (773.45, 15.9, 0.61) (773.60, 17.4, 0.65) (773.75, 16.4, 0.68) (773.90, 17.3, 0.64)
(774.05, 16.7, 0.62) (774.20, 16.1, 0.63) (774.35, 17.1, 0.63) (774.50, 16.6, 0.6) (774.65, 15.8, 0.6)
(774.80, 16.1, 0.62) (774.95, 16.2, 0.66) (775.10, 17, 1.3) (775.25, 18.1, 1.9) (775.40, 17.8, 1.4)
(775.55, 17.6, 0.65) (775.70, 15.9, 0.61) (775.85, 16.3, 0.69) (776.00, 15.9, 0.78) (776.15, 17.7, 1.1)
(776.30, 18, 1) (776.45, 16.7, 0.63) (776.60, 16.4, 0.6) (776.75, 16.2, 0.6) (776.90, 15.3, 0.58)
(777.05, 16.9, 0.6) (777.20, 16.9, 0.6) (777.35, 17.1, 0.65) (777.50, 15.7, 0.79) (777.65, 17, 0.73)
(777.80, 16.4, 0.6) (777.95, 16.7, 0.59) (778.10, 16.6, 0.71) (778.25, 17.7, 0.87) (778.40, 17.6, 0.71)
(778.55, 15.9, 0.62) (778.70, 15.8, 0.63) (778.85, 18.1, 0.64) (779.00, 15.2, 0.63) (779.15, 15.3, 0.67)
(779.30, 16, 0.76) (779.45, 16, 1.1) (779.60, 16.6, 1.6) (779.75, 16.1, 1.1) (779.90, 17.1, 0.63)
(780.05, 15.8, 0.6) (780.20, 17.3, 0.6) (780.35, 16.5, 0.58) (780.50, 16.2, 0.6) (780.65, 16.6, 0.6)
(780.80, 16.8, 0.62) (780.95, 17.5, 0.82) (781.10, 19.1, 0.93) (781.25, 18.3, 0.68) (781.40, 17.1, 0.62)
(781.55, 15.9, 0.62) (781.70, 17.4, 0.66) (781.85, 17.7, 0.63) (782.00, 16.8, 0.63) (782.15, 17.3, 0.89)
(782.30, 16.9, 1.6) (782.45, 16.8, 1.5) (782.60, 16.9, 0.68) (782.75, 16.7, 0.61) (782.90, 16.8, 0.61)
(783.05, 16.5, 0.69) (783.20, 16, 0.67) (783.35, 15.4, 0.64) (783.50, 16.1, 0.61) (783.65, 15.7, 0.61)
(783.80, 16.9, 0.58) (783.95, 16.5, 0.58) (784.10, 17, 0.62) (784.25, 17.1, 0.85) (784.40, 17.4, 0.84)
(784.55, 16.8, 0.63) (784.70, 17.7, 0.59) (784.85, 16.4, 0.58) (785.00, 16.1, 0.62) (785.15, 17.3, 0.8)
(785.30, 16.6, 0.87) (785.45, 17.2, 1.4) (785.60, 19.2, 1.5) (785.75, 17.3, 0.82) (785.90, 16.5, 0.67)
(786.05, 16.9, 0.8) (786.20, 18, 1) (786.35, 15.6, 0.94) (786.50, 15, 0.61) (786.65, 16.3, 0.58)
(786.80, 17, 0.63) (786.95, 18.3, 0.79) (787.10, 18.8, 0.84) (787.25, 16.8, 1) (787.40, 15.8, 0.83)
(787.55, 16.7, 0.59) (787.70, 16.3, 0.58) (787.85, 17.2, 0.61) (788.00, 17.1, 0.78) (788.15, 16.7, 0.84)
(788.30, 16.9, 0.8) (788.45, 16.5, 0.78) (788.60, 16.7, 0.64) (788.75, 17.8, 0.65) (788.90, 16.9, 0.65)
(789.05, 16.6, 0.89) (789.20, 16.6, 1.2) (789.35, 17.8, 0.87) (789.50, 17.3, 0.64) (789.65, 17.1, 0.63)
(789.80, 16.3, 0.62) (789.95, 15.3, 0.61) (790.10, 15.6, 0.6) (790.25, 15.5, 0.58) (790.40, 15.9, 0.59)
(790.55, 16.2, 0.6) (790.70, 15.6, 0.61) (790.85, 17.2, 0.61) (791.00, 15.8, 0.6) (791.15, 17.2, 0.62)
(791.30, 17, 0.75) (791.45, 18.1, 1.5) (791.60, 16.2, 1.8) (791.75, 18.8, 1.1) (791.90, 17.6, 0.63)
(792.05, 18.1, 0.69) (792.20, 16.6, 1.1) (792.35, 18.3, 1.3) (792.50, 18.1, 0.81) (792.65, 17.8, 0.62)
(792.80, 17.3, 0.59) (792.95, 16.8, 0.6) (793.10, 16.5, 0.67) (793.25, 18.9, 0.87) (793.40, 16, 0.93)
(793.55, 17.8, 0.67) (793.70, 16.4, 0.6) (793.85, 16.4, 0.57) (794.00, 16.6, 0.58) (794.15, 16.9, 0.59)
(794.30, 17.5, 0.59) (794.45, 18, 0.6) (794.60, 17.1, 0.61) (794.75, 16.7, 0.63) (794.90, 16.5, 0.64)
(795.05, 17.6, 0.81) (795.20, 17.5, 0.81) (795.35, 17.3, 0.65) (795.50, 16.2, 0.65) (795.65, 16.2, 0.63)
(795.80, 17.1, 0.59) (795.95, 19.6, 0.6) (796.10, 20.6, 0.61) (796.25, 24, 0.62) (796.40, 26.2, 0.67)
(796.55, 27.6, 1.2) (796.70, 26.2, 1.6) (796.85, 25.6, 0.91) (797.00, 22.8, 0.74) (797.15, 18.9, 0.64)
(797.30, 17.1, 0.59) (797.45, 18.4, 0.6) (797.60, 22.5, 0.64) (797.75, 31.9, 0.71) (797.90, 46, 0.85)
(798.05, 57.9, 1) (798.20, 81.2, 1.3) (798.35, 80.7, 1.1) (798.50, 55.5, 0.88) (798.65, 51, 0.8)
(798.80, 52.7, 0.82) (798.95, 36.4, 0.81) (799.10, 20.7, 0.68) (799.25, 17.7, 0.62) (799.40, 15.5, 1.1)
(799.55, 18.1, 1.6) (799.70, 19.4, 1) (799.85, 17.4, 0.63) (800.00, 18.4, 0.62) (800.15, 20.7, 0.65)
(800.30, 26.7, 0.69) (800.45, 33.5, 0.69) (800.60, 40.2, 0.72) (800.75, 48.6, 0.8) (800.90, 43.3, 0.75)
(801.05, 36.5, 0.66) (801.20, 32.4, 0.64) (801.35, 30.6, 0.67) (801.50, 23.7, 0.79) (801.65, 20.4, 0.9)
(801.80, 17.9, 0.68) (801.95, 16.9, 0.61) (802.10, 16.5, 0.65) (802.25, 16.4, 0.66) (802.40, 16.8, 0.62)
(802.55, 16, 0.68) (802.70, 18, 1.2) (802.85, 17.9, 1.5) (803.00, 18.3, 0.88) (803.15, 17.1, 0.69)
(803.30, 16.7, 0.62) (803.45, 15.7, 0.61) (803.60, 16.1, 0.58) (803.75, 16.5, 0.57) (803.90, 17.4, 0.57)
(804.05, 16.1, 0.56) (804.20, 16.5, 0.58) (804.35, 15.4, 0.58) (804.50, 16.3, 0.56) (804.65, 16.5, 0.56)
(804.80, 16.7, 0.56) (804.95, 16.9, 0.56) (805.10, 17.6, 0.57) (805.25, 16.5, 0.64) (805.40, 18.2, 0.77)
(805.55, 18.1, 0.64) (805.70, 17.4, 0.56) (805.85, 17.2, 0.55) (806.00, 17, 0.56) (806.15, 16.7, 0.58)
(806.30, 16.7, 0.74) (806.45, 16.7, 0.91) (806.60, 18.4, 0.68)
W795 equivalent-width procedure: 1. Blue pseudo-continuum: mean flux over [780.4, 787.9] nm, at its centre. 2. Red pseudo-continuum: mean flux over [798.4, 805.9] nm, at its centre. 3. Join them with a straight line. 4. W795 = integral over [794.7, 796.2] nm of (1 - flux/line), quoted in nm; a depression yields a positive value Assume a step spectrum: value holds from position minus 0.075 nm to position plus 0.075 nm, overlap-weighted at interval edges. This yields 0.23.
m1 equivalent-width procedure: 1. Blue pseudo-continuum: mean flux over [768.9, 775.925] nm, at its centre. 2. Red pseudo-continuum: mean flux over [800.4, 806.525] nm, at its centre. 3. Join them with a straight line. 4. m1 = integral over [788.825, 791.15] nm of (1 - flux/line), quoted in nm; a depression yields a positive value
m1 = 0.32 nm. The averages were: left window 16.9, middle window 16.4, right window 20.7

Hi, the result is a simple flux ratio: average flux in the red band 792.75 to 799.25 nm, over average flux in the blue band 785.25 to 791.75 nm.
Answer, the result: 1.6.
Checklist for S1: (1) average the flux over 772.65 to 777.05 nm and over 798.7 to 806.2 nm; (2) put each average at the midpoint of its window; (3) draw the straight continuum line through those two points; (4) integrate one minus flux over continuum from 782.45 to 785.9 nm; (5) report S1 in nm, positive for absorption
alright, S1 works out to 0.297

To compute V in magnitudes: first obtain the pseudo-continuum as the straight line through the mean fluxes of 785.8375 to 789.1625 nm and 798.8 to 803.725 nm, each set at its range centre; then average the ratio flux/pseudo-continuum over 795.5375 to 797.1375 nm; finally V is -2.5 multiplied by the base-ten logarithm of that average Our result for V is -0.06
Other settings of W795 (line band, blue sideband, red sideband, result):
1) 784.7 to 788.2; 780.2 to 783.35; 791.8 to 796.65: 0.10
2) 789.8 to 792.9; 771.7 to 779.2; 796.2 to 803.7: 0.95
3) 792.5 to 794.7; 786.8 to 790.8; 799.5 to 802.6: 0.32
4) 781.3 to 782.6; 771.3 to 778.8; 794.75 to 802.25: 0.21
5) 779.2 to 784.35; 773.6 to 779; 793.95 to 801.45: 0.77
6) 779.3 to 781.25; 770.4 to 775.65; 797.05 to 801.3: 0.45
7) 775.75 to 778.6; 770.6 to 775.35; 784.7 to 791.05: 0.02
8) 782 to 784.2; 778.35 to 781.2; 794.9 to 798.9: 0.33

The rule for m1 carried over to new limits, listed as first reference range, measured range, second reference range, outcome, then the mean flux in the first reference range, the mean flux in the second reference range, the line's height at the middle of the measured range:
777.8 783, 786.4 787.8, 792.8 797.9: 0.106 nm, 16.8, 19.8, 18.1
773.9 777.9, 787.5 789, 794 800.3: 0.386 nm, 16.7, 27.1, 22.7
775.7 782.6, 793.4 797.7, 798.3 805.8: 0.529 nm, 16.7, 24.1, 22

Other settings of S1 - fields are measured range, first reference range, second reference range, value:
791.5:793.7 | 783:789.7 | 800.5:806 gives 0.10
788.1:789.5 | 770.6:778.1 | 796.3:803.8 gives 0.38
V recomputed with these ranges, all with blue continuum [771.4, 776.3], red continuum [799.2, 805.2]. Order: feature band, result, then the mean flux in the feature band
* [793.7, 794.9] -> 0.18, 17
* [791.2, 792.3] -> 0.13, 17.5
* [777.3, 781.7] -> 0.07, 16.7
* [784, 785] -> 0.10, 17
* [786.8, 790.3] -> 0.14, 16.8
